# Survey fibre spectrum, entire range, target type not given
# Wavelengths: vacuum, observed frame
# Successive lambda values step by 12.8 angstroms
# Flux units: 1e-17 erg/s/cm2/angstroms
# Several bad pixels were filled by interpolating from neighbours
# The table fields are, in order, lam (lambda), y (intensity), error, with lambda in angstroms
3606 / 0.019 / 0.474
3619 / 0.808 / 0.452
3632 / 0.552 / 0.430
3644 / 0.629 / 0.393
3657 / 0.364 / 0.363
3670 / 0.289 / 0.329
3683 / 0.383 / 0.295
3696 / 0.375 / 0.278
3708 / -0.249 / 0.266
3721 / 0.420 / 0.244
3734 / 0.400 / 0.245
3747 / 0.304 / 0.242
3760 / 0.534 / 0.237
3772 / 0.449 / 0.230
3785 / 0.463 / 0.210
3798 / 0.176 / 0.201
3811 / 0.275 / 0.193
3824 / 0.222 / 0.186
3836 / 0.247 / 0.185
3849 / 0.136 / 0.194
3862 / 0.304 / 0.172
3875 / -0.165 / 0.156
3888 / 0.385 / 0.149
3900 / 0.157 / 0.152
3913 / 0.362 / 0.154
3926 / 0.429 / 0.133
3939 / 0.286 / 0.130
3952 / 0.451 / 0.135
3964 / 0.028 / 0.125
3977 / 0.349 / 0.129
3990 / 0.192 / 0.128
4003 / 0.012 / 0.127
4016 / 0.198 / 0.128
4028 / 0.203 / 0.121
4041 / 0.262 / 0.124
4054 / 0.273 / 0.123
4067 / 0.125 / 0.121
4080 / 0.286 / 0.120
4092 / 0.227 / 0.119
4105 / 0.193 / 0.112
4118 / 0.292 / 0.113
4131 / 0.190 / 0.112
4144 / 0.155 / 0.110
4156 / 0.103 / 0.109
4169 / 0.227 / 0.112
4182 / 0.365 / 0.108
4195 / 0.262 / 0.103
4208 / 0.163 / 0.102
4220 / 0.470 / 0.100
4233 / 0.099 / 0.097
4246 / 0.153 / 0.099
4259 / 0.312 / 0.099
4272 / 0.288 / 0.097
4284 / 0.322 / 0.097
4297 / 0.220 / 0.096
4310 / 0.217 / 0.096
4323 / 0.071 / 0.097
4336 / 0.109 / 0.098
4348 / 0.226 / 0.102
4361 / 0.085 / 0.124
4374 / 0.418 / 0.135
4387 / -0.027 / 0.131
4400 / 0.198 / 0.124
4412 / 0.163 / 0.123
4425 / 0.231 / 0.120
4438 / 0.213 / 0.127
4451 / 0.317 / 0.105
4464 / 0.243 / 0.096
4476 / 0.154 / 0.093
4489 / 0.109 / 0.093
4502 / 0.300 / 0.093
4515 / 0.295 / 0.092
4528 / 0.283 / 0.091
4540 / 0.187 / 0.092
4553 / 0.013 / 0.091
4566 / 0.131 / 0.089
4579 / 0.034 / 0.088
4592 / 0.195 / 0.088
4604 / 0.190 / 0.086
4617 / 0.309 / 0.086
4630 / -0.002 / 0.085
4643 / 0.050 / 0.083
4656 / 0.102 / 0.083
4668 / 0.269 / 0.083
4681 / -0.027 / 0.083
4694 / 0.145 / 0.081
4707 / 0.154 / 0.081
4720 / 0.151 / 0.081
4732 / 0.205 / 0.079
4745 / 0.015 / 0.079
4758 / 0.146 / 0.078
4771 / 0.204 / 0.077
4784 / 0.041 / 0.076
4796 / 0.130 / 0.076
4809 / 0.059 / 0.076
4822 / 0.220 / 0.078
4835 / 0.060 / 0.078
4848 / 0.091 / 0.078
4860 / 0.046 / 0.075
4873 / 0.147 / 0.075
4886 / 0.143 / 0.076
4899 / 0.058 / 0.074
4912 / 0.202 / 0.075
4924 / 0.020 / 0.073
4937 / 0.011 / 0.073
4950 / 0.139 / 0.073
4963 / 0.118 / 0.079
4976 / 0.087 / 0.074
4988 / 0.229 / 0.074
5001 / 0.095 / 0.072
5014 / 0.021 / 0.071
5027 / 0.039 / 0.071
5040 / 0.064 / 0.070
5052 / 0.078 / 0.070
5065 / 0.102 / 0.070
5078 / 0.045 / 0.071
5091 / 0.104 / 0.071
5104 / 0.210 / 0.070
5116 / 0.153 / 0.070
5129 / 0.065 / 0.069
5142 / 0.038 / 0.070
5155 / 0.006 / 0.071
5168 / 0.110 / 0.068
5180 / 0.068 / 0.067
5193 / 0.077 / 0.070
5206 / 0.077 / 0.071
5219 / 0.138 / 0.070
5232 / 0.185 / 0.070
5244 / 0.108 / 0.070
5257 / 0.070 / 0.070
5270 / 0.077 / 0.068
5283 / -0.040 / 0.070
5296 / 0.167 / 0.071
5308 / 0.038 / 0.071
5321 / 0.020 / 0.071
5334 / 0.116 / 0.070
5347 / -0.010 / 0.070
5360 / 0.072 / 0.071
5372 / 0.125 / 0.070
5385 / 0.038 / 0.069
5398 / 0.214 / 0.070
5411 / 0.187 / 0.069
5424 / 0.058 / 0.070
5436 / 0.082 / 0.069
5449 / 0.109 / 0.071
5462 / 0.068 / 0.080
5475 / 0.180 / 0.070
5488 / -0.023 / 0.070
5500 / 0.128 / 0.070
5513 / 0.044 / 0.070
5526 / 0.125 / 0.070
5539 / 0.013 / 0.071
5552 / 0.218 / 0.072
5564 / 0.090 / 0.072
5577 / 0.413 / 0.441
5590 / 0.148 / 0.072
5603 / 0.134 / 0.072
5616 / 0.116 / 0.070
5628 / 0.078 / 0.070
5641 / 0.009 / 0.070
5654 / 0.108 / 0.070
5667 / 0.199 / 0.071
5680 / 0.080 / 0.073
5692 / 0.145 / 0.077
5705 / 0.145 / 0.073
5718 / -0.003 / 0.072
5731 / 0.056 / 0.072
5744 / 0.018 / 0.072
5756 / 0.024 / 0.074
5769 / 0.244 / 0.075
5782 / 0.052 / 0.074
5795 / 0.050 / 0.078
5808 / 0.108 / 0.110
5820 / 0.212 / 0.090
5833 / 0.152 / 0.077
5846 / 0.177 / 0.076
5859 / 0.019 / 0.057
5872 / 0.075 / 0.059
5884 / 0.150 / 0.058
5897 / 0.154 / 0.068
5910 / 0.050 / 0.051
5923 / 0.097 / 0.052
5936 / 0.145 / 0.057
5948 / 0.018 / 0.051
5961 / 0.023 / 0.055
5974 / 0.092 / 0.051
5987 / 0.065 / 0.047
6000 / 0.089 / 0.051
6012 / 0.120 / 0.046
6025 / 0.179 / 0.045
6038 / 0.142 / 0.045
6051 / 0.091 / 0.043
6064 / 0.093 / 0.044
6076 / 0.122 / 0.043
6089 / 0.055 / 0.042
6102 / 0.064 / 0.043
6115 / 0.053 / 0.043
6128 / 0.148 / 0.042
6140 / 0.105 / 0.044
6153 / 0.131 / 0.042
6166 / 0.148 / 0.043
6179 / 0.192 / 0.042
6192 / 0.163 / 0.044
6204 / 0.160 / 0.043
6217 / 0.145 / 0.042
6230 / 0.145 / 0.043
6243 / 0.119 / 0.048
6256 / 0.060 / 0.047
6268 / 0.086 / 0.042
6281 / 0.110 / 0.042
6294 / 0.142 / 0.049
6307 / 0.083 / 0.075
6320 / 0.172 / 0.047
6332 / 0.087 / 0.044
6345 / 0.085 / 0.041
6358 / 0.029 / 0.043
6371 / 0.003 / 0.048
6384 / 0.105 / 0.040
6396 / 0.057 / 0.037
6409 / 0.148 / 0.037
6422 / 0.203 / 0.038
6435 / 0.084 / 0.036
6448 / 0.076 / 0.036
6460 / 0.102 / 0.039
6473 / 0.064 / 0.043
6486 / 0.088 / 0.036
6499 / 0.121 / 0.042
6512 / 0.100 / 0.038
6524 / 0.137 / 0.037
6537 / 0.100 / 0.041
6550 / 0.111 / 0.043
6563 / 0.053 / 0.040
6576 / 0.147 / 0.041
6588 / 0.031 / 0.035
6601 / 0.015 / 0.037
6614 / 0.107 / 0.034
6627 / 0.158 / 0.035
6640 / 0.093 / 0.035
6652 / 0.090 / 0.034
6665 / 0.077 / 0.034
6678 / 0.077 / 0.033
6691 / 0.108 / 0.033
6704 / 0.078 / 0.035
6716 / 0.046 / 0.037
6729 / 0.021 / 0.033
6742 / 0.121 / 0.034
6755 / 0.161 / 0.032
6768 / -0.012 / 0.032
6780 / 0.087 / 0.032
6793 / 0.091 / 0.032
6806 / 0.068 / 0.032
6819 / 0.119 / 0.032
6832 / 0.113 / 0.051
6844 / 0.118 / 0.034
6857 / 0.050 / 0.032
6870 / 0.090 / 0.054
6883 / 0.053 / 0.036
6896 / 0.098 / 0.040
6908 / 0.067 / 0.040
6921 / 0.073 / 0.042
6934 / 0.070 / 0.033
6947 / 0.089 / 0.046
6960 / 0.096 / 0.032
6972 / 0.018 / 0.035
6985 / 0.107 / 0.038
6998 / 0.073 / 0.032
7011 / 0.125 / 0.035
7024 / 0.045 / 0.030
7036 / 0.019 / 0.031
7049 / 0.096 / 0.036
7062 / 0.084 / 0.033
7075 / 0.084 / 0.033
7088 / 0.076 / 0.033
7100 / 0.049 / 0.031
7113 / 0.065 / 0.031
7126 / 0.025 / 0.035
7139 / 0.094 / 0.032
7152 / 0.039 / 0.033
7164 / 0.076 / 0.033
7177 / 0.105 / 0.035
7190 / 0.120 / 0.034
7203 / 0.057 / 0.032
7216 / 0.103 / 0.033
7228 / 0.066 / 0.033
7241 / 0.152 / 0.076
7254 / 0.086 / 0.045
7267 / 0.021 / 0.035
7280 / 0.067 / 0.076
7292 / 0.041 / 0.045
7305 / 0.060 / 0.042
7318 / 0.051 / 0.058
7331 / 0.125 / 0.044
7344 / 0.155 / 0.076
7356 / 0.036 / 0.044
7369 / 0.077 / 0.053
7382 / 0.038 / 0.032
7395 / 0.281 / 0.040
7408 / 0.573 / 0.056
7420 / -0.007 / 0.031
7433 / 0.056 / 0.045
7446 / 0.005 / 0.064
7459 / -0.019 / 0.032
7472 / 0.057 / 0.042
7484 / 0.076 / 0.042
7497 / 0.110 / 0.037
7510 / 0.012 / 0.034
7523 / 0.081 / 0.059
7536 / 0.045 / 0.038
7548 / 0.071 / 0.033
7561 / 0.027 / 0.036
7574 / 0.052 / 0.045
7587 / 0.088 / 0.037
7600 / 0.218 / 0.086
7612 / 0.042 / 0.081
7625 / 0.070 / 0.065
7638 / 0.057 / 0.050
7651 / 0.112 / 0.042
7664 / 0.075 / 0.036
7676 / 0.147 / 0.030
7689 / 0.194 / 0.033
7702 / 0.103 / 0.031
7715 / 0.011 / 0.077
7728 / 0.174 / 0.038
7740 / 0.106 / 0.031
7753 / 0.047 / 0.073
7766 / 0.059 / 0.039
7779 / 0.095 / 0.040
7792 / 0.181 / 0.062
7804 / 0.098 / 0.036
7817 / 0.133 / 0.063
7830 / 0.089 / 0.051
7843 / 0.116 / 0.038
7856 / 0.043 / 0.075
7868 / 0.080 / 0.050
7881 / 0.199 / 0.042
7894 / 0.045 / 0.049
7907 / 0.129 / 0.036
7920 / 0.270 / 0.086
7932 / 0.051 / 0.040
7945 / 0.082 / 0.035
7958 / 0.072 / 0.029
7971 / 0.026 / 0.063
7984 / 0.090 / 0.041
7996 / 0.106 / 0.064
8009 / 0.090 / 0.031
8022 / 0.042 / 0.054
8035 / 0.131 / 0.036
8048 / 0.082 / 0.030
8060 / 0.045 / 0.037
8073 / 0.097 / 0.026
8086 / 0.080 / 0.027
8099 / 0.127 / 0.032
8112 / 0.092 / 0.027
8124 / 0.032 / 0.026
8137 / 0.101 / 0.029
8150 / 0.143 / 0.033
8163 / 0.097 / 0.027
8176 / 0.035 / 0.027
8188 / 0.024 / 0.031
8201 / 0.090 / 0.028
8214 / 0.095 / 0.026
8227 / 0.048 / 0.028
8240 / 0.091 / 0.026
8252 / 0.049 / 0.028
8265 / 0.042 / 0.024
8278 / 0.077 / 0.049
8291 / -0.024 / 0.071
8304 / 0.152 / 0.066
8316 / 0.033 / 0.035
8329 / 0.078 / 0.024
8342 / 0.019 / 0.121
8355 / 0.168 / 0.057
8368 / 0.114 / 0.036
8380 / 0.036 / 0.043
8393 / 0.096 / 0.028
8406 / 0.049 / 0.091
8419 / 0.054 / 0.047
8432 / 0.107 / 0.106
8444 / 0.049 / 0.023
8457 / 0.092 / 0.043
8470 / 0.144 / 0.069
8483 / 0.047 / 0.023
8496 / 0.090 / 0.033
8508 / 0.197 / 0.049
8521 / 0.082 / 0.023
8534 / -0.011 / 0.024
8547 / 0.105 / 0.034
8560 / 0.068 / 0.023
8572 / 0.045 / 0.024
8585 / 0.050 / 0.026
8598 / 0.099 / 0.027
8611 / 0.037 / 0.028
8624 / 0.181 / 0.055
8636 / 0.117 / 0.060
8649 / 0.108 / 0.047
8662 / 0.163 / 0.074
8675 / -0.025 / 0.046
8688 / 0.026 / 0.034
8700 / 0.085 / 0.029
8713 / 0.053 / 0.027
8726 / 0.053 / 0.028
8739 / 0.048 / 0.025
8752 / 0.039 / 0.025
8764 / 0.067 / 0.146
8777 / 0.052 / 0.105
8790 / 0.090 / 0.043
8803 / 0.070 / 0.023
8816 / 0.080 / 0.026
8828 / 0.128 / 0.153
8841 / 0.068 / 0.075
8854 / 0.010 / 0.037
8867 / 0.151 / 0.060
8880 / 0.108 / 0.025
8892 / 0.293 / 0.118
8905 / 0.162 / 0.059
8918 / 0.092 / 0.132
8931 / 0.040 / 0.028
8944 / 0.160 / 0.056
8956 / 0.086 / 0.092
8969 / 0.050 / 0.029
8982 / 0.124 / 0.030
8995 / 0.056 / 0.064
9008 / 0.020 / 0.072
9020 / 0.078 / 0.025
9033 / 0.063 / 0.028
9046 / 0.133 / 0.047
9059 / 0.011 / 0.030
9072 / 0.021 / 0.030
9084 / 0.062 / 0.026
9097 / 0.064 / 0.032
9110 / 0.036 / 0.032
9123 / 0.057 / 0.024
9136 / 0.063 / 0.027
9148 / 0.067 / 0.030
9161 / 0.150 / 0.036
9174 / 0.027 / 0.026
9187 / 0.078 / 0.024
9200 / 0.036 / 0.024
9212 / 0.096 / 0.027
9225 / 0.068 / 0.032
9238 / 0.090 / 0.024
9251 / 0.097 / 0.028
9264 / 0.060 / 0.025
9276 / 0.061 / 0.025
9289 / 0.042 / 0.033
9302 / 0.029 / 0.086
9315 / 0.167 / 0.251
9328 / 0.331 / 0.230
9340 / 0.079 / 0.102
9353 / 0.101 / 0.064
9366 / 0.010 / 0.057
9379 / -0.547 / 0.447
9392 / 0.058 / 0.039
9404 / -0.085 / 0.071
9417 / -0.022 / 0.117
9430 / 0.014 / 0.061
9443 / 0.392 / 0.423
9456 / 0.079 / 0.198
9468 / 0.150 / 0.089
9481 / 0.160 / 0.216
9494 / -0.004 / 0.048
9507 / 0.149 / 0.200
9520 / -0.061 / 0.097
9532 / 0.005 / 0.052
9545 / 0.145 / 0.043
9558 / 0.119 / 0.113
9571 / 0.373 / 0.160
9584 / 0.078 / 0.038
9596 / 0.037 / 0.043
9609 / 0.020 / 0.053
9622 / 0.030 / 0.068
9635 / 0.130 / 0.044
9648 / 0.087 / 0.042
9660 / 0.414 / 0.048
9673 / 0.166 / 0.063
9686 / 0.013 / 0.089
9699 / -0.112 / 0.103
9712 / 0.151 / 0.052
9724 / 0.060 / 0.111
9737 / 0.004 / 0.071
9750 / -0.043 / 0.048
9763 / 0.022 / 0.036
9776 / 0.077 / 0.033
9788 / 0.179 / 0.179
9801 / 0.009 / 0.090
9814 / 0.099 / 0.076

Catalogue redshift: 0.986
